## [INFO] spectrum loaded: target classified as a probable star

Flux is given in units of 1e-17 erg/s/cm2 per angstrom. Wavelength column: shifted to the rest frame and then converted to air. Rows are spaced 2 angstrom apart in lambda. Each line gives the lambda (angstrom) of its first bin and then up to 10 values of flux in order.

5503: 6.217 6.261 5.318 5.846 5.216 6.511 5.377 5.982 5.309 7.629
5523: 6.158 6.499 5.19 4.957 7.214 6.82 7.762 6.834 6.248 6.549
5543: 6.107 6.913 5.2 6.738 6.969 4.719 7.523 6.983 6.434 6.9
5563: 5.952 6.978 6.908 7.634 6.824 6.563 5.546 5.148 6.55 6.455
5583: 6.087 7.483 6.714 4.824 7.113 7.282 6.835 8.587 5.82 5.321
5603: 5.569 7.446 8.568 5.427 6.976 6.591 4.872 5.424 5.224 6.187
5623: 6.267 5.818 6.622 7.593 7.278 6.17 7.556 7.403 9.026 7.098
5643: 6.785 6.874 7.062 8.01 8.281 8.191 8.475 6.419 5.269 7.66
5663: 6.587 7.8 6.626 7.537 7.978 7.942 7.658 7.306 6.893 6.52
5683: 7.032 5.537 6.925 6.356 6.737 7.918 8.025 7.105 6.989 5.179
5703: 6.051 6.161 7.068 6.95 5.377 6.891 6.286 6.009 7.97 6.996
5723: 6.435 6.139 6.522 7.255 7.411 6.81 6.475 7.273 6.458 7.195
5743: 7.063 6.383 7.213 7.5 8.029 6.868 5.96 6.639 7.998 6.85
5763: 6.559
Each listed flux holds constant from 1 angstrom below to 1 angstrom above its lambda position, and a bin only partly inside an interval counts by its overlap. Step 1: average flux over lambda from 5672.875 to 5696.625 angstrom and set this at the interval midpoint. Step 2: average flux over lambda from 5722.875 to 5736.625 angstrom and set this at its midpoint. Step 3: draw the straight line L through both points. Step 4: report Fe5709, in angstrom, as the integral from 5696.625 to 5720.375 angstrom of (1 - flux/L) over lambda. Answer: 1.4 angstrom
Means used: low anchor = 7.04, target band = 6.49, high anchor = 6.76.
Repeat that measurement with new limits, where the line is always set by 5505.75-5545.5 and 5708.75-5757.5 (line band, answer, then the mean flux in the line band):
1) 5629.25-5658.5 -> -4.0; 7.44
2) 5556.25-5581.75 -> -0.8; 6.53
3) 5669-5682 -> -1.5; 7.39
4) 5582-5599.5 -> -1.0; 6.78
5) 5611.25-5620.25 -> 1.1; 5.67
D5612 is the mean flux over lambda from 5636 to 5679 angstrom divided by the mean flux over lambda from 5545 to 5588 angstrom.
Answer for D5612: 1.14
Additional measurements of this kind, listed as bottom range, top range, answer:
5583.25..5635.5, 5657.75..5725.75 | 1.05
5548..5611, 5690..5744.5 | 1.03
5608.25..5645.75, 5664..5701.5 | 1.07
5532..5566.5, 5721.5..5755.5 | 1.05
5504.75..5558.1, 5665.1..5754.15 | 1.10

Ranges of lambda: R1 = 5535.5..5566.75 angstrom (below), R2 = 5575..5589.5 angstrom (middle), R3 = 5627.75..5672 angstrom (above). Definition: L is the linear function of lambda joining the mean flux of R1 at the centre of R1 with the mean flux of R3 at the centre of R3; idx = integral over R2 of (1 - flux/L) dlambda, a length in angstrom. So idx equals 1.3 angstrom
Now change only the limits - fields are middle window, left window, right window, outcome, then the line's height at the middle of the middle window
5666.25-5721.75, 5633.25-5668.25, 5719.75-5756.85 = 2.02 angstrom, 7.12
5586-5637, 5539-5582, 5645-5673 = 3.15 angstrom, 6.93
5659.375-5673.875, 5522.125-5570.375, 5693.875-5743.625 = -1.50 angstrom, 6.66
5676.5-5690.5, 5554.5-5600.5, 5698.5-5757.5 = 0.13 angstrom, 6.69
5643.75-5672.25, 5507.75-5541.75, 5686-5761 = -3.05 angstrom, 6.63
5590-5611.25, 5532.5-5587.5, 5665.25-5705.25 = -0.40 angstrom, 6.68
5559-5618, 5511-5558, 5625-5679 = 2.47 angstrom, 6.78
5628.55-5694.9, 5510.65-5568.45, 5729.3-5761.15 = -4.66 angstrom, 6.76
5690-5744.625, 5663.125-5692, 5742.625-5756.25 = 1.97 angstrom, 7.02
